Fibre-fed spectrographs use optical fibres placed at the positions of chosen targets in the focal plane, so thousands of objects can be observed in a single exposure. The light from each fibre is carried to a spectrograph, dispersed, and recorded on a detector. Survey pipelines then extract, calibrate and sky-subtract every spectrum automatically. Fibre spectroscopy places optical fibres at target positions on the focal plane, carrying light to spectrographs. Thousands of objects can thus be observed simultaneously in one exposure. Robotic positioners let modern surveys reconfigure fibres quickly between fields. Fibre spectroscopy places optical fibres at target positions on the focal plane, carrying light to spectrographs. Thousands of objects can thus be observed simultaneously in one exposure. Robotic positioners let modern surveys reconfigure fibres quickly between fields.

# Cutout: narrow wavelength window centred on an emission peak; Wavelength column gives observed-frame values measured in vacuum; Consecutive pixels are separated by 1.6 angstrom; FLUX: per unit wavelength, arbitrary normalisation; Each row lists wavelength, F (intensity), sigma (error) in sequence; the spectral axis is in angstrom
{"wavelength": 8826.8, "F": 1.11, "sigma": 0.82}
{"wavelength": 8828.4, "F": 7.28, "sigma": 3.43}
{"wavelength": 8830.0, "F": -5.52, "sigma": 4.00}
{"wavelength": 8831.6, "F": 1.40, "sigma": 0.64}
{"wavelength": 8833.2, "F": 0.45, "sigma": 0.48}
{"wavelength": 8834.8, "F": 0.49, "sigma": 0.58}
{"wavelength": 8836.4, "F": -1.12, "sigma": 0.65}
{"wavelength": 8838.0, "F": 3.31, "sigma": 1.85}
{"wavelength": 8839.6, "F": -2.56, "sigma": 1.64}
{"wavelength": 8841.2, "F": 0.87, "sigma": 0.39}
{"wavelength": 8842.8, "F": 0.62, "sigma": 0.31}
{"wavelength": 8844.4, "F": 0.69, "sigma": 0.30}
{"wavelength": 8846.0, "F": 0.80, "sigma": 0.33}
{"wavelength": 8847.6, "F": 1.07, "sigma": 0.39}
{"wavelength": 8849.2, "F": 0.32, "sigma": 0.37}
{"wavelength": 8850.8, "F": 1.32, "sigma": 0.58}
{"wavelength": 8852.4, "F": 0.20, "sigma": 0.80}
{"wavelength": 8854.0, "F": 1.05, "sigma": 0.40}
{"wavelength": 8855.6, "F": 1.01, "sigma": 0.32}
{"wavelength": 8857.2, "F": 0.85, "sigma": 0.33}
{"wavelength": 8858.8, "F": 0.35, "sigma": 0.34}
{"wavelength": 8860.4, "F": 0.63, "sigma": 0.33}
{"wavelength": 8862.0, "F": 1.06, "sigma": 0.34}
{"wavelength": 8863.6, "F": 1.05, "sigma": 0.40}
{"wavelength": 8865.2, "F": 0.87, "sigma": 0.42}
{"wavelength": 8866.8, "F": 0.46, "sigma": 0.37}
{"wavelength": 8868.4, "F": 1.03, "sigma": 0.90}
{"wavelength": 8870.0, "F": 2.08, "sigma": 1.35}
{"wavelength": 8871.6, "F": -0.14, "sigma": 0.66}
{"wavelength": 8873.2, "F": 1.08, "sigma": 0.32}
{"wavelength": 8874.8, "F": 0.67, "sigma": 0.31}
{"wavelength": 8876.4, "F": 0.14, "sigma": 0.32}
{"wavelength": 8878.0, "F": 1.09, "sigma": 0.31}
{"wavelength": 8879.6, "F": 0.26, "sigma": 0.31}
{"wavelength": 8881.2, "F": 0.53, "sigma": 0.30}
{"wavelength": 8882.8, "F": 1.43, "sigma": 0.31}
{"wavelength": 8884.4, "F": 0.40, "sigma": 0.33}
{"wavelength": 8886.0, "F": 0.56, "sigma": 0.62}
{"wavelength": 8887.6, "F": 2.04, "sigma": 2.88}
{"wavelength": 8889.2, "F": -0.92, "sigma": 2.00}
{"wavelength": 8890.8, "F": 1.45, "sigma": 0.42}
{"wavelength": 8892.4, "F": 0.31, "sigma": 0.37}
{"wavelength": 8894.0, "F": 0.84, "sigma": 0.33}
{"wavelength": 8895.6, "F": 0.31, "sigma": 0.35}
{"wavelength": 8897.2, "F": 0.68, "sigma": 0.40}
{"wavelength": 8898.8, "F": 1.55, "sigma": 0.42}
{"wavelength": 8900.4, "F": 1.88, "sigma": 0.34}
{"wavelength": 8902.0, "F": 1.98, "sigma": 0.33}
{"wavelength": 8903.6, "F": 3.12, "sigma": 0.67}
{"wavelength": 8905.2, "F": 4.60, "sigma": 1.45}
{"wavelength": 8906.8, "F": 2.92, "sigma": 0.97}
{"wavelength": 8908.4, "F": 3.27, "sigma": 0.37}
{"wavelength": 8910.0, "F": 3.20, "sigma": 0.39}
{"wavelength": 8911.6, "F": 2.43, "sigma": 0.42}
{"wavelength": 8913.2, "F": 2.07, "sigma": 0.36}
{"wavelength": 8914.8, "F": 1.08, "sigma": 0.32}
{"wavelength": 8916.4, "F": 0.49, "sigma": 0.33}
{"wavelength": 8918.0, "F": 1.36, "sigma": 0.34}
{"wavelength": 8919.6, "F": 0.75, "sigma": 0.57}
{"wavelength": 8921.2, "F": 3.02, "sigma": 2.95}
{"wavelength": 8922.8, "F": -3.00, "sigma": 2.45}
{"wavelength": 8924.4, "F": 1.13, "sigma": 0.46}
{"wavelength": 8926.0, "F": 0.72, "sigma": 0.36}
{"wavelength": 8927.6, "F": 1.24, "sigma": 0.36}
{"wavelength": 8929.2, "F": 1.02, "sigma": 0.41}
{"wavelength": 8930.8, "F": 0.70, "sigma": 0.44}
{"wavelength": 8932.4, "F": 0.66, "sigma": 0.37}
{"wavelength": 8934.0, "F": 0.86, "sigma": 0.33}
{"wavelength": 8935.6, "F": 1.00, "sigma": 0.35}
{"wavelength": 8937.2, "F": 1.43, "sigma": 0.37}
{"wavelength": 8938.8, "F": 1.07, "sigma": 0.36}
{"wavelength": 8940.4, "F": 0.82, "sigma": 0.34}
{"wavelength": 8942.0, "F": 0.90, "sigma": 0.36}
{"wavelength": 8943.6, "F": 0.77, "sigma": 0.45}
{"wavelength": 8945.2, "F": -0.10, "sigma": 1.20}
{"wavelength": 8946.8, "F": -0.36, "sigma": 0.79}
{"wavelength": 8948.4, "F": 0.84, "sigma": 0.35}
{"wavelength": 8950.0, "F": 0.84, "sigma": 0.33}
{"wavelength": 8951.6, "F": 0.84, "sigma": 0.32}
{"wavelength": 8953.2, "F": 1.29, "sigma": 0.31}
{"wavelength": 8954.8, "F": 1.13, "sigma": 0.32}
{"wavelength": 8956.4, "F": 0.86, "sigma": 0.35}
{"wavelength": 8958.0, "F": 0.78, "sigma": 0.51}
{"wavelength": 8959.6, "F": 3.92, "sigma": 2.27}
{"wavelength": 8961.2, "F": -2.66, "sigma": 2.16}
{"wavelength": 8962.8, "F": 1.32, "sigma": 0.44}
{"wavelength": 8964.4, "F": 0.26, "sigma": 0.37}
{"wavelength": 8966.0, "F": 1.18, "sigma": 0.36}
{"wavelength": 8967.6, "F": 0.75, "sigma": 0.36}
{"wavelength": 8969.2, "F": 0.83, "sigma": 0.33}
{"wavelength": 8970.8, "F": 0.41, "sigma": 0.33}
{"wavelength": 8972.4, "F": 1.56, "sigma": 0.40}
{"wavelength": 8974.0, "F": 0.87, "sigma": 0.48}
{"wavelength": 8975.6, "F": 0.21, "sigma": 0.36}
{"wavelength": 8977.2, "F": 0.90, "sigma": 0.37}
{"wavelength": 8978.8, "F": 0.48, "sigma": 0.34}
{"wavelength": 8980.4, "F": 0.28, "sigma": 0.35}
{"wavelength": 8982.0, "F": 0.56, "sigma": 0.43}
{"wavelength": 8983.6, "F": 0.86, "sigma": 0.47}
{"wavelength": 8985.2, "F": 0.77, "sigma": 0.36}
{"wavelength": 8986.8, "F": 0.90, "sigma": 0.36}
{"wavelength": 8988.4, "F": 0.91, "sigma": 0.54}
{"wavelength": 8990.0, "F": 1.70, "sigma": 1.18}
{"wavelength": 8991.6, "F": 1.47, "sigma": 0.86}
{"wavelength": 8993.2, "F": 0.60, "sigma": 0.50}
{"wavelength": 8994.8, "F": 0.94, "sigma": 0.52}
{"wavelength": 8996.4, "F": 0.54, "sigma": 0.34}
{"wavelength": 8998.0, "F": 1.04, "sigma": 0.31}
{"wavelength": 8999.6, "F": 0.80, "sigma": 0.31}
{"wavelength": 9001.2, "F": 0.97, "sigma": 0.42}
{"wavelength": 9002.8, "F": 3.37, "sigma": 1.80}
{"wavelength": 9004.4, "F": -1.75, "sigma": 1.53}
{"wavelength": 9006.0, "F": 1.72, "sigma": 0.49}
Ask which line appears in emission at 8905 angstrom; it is H-gamma 4340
